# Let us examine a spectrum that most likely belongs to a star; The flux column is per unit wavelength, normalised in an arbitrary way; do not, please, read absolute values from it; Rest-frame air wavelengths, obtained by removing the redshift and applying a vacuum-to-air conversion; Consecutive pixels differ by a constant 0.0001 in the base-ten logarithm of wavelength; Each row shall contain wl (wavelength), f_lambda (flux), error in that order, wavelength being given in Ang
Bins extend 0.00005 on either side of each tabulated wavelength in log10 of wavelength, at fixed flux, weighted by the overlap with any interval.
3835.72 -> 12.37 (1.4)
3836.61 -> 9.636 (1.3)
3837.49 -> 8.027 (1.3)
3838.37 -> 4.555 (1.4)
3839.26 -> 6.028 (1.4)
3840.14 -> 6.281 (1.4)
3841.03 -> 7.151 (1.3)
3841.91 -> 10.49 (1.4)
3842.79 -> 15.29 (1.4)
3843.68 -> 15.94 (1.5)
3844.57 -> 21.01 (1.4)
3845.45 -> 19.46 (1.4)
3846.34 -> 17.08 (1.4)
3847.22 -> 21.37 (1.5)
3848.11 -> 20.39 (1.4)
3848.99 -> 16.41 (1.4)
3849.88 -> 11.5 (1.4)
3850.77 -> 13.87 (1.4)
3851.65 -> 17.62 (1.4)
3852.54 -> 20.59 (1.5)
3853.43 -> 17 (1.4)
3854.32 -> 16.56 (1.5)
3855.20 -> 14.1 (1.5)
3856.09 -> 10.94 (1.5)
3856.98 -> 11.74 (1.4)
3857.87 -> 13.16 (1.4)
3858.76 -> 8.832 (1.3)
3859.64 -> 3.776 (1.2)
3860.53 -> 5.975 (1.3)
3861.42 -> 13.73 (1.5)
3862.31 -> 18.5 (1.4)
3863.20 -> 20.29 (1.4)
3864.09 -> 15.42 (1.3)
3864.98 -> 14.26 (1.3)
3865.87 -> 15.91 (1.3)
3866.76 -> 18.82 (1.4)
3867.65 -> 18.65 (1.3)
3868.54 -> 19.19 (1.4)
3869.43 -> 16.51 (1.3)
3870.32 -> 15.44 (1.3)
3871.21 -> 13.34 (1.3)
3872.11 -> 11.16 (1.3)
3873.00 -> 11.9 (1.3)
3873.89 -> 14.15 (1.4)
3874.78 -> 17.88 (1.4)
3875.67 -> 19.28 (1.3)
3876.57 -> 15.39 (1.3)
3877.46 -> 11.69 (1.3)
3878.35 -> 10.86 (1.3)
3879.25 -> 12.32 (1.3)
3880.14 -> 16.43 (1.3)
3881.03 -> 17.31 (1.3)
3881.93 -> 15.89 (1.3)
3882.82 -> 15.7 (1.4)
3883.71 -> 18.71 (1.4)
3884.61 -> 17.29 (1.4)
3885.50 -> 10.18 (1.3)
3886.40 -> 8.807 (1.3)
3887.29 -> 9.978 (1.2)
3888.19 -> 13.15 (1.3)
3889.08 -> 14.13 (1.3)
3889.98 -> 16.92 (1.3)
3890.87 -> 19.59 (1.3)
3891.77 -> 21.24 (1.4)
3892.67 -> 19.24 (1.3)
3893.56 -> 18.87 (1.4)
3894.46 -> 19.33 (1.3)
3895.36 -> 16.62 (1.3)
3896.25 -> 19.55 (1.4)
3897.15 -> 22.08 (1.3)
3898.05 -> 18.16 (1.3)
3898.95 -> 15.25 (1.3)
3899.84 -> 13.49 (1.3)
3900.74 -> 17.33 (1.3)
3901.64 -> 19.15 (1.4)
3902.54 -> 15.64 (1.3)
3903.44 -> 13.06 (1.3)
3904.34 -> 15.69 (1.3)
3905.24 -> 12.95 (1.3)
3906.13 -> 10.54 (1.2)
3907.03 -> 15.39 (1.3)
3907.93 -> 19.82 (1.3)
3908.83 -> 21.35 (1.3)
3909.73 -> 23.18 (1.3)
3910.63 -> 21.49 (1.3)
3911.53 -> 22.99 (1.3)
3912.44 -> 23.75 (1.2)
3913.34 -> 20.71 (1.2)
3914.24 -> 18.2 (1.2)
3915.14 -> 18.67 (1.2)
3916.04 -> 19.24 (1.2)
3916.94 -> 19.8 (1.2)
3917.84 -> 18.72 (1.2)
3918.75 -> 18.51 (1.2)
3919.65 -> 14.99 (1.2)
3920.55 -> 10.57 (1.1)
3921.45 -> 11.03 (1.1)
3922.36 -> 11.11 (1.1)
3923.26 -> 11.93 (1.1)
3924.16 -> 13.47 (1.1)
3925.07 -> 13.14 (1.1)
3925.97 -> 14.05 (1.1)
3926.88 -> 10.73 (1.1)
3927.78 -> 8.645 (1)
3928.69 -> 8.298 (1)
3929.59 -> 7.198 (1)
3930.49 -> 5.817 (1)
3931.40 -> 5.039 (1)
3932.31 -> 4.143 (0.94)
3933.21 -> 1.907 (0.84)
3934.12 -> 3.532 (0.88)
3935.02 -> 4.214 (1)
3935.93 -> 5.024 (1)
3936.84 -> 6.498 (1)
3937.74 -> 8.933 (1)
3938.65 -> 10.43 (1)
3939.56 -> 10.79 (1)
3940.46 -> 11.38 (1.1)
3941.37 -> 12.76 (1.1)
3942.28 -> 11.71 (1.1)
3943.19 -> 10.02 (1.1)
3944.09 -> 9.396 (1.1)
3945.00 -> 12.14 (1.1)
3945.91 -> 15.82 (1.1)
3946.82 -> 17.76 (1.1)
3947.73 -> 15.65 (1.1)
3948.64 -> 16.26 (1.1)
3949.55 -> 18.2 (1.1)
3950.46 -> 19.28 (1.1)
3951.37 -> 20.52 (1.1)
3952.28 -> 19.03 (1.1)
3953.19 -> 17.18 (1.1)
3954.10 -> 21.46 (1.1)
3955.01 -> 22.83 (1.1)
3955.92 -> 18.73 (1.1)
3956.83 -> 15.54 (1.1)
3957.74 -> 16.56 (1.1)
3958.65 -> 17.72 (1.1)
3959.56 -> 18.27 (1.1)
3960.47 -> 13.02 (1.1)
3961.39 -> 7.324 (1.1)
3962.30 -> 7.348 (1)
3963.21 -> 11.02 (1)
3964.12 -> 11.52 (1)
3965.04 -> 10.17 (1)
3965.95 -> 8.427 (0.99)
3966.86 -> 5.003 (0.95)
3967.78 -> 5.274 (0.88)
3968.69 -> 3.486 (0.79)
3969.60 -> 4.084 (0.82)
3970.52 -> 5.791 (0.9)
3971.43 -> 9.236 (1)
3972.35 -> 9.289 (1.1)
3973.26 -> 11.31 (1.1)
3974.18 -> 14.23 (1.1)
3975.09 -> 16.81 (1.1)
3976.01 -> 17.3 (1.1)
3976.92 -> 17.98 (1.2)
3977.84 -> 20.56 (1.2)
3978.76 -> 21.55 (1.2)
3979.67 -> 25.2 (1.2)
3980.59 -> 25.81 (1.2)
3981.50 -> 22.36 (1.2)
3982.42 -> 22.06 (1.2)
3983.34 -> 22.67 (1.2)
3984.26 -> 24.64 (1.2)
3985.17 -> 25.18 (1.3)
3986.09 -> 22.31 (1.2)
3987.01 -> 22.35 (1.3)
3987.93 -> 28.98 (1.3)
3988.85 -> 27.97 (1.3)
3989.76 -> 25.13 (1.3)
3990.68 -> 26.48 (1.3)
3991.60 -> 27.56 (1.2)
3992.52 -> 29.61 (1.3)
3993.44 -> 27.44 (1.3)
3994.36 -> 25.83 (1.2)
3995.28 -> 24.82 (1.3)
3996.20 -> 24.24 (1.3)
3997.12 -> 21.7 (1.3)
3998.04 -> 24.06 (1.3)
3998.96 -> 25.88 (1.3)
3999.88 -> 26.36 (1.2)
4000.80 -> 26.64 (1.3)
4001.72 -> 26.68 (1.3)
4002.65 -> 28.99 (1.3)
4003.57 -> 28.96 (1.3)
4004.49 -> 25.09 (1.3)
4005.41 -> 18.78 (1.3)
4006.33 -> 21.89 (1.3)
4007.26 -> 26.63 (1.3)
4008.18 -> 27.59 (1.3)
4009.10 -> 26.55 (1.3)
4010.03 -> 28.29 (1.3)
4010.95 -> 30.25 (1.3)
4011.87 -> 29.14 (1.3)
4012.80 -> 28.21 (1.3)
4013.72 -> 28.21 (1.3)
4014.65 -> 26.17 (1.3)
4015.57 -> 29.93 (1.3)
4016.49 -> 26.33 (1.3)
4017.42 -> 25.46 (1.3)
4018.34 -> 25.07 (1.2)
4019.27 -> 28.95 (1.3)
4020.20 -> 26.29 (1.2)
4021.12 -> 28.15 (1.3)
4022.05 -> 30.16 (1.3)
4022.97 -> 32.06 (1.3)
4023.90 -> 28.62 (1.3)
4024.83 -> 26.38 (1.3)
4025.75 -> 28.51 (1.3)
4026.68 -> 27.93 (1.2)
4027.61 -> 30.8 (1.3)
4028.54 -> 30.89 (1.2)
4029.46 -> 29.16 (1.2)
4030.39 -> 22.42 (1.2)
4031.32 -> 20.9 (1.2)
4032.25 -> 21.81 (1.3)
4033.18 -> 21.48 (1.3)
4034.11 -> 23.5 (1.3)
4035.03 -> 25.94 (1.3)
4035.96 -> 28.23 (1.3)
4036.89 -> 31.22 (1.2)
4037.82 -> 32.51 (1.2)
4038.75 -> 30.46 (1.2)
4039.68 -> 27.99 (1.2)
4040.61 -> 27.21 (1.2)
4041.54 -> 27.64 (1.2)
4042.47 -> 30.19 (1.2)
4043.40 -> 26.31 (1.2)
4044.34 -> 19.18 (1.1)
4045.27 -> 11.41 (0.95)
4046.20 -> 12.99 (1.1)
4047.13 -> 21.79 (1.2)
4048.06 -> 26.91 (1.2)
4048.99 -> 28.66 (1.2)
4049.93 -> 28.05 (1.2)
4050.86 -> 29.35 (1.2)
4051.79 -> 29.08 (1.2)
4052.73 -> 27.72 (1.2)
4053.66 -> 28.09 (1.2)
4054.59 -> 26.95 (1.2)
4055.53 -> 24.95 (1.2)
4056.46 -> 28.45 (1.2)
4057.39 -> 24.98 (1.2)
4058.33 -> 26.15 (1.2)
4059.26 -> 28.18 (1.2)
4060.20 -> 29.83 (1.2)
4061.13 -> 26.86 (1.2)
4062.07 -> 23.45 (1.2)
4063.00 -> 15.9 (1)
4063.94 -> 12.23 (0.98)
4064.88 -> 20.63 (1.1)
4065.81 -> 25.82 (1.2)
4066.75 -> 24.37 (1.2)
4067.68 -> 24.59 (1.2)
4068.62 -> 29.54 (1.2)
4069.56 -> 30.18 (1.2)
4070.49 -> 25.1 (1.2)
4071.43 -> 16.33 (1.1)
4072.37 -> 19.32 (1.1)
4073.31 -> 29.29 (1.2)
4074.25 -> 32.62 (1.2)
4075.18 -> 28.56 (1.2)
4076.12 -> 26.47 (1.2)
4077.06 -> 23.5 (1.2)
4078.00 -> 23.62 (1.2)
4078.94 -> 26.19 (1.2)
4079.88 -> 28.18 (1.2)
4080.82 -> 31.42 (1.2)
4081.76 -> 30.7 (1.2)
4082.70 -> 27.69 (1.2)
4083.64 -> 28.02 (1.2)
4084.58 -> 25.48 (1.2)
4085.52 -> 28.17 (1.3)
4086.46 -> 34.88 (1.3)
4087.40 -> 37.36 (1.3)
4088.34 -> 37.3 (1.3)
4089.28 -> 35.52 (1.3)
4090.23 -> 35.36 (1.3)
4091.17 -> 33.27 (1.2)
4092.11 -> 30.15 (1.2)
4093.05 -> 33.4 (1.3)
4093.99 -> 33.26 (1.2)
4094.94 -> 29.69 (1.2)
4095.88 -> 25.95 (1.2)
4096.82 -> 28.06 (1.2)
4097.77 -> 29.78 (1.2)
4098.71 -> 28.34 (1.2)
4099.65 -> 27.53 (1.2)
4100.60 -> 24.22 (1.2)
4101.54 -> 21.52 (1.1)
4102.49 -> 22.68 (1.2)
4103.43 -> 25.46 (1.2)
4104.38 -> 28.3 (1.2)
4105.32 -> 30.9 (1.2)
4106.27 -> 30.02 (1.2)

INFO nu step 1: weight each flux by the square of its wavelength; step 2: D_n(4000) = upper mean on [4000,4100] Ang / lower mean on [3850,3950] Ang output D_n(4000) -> 2.04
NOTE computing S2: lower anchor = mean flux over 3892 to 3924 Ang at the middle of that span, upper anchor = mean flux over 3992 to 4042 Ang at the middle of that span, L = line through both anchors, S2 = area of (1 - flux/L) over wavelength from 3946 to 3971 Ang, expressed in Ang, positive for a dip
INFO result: 9.2 Ang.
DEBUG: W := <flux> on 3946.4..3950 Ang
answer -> 16.9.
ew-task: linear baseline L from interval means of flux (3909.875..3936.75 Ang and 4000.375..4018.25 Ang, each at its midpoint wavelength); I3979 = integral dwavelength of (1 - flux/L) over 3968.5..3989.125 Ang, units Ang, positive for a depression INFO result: 3.4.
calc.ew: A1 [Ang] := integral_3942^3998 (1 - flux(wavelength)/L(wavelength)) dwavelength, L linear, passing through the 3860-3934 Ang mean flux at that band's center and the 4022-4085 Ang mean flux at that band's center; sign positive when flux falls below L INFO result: 7.7 Ang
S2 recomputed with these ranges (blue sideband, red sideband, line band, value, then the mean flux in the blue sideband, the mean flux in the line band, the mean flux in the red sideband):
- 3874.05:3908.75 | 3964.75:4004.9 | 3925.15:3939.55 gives 8.57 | 16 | 7.24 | 20.4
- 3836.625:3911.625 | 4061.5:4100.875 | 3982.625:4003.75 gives -3.17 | 15.3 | 25.8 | 27.7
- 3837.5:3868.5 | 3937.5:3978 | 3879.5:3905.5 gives -4.58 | 14.2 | 16.3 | 13.2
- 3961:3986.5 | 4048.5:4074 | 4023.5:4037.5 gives -3.25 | 14.6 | 26.6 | 25.4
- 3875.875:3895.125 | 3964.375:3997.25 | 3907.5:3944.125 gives 8.68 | 15.4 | 12.8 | 18.9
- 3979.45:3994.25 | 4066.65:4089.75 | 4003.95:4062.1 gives 0.52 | 25.4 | 26.6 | 28.2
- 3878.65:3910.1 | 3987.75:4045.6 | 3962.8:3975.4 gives 7.67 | 16.4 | 8.88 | 26.6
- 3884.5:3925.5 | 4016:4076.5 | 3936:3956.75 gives 5.10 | 16.7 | 14.7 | 25.9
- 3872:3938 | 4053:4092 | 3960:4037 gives -1.91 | 14.5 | 22.5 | 27.2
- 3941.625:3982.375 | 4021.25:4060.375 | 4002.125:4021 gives -4.09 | 14.6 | 26.9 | 26.5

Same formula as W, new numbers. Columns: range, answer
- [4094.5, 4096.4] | 27.9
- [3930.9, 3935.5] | 3.79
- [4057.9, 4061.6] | 27.8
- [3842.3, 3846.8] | 17.7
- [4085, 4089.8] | 34.5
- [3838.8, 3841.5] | 6.52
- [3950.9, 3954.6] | 19.6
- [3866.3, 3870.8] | 17.7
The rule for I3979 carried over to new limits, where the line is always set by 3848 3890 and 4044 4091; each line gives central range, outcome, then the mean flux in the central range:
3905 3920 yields -1.57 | 19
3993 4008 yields -1.93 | 25.3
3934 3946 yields 5.99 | 9.45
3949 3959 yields 0.42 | 18.8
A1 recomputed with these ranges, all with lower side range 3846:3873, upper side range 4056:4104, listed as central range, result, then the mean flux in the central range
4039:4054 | 0.2 Ang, 25.2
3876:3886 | 0.9 Ang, 14.7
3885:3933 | 6.5 Ang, 15.3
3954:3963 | 2.2 Ang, 15.5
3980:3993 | -1.8 Ang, 25.2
